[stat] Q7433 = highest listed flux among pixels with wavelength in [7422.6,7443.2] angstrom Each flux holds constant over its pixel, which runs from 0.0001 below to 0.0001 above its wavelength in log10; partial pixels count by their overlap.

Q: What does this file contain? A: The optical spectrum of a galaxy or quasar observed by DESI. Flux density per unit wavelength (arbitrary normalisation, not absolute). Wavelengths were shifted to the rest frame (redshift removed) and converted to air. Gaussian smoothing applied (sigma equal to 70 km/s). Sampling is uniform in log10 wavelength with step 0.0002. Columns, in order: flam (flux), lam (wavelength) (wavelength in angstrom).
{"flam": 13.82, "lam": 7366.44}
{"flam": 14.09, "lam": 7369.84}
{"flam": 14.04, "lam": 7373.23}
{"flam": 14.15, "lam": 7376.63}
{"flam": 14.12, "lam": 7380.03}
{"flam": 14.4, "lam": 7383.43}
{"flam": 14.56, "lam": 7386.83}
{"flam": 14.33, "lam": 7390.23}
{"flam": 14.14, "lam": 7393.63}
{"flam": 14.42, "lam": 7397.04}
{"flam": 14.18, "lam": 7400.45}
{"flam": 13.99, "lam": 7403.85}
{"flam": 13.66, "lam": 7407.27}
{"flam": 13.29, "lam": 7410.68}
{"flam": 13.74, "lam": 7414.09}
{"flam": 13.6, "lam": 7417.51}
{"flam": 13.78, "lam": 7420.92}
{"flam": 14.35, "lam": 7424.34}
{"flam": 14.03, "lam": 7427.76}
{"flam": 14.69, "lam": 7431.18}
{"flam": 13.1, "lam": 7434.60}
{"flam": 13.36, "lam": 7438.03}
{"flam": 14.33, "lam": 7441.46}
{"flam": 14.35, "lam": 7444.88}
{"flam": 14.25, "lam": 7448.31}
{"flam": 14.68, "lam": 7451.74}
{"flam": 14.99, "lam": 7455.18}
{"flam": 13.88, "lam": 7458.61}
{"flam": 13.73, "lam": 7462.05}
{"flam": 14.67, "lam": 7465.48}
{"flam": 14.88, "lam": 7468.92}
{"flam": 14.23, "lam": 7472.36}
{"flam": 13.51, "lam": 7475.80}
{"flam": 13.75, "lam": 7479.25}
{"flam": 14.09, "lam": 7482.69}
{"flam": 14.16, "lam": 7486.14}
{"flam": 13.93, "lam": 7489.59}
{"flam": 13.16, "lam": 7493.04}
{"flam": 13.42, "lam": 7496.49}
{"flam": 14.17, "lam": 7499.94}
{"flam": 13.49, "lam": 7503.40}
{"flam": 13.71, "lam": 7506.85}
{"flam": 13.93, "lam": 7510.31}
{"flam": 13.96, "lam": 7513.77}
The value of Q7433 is 14.69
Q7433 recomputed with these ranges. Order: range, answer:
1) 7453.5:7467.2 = 14.99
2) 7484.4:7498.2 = 14.16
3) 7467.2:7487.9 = 14.88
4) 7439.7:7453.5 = 14.68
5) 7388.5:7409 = 14.42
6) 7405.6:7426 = 14.35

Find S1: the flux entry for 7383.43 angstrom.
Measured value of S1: 14.4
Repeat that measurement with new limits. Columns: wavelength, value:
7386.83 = 14.56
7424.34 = 14.35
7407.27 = 13.66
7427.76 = 14.03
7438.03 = 13.36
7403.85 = 13.99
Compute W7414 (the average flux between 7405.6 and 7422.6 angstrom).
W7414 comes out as 13.6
